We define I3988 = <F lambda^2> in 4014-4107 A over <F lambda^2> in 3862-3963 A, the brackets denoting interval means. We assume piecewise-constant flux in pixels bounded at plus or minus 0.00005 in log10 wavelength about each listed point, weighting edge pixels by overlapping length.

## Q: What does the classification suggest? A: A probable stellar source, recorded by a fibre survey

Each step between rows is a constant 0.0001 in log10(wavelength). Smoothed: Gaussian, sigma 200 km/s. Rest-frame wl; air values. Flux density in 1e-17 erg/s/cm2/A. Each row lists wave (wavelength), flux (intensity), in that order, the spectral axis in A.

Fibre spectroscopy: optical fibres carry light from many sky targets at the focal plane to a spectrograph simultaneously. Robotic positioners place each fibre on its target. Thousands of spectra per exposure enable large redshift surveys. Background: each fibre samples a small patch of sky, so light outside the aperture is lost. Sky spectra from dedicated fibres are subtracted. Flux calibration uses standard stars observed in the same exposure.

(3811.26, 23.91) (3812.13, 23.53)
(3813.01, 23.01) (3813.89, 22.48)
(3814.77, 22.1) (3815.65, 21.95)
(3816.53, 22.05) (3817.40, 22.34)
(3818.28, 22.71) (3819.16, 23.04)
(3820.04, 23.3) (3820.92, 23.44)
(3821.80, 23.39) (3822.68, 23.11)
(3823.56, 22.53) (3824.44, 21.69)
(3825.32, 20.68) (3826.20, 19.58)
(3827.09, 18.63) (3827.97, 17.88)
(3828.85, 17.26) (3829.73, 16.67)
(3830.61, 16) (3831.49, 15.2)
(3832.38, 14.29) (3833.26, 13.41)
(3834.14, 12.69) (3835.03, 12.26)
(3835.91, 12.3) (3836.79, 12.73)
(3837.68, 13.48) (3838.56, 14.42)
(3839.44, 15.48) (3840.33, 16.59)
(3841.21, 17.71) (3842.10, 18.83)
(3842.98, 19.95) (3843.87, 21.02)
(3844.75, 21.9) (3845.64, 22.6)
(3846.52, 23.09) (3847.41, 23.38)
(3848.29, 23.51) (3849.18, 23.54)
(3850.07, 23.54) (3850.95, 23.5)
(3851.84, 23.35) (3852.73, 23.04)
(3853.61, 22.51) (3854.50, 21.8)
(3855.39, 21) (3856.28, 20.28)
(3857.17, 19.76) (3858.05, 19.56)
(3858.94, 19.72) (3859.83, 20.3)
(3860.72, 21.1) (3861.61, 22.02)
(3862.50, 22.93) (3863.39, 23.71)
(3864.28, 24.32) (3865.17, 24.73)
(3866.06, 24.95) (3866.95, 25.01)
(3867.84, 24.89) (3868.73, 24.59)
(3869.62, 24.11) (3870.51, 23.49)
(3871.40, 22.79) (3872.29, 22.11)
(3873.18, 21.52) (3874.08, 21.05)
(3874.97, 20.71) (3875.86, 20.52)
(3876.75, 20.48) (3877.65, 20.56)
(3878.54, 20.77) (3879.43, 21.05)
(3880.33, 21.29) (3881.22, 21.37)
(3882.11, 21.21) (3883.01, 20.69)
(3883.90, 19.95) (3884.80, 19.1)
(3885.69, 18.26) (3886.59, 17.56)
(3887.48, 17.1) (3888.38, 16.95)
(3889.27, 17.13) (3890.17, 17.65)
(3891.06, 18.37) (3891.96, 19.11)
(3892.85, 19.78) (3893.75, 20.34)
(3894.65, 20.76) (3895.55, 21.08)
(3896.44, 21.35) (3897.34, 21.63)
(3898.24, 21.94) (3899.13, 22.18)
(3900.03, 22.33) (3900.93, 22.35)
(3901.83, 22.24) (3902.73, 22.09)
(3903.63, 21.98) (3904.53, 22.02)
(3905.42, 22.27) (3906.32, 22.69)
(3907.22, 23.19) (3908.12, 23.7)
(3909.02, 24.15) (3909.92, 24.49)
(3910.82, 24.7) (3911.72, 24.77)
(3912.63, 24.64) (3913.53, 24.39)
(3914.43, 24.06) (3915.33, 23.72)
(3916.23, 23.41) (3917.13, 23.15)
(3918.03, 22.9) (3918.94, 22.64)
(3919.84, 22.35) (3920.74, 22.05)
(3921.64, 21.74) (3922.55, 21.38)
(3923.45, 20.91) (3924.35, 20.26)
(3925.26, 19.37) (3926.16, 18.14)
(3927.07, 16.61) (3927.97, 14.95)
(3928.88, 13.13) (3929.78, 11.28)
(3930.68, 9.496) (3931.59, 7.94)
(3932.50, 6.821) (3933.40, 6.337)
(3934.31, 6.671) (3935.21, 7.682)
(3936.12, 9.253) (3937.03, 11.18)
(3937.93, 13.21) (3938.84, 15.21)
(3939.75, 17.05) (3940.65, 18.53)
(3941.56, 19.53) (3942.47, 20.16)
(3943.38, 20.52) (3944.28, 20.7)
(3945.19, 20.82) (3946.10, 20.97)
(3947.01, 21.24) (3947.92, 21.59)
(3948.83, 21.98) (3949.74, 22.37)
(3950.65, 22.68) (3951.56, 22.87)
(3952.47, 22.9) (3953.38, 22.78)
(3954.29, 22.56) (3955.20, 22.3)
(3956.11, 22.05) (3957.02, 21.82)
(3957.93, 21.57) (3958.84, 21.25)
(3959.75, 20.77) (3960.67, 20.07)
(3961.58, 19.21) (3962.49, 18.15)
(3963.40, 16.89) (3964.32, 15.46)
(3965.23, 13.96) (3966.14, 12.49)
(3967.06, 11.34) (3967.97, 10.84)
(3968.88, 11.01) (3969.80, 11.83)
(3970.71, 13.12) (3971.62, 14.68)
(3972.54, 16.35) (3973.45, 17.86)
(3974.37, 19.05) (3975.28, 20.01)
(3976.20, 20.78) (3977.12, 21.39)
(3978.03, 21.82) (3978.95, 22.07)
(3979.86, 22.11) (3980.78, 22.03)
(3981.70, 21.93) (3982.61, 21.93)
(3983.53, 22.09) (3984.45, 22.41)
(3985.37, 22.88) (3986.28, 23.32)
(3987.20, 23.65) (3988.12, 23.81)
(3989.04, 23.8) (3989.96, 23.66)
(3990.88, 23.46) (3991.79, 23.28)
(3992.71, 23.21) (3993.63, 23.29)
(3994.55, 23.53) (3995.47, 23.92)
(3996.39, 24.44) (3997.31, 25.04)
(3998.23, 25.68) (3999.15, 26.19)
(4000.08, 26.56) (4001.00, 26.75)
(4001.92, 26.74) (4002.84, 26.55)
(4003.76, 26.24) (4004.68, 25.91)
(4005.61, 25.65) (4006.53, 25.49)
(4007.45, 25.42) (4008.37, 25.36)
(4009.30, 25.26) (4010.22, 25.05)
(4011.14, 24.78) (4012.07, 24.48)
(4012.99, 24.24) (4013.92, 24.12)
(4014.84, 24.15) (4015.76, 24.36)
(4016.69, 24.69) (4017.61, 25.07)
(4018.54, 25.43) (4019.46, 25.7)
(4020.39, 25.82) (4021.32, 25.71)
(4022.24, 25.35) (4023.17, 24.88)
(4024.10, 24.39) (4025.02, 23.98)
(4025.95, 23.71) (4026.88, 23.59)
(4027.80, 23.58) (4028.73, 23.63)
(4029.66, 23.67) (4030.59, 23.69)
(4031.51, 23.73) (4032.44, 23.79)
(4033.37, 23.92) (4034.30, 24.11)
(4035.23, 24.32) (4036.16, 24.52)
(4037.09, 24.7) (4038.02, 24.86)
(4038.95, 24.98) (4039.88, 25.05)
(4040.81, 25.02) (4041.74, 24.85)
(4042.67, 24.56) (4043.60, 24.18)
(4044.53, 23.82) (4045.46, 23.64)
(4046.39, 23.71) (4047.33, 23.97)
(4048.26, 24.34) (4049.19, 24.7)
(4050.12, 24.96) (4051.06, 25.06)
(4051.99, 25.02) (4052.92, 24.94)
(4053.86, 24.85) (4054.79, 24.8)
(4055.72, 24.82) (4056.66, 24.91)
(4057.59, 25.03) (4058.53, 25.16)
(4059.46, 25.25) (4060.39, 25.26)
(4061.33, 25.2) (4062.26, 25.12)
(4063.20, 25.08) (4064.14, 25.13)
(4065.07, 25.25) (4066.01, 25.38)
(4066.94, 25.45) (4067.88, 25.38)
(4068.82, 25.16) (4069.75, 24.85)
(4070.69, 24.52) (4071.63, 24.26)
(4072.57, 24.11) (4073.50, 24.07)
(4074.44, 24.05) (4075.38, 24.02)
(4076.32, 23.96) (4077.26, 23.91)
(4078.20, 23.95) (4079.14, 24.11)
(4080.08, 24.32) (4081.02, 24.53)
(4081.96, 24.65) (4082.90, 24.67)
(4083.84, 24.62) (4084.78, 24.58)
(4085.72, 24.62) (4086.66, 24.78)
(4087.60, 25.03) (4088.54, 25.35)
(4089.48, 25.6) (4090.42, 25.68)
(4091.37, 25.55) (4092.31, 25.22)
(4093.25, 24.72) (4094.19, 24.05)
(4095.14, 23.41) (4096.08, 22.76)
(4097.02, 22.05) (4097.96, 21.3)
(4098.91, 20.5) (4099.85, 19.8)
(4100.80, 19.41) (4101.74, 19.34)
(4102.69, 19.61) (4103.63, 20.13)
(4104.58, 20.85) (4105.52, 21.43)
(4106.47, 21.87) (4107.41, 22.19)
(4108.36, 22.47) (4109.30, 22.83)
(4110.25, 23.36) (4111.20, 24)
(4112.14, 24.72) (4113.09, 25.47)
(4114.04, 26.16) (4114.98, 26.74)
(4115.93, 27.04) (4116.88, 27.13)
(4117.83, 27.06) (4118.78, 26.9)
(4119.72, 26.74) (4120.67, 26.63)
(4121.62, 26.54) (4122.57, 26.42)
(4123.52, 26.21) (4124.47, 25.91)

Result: 1.29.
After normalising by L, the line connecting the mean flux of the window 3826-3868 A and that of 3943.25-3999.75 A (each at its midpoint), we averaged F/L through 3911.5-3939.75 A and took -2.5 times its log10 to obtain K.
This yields 0.190 mag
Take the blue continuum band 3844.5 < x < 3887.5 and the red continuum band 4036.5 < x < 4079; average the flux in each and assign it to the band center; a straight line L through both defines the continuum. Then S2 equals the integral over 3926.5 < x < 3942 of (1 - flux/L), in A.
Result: 7.3 A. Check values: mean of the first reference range 21.9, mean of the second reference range 24.7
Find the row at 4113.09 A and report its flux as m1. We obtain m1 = 25.47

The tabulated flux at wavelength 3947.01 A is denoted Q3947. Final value 21.24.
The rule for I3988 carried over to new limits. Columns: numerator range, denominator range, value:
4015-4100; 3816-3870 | 1.34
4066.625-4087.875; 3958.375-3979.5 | 1.52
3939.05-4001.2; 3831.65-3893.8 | 1.08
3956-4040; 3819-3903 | 1.18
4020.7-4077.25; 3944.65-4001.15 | 1.23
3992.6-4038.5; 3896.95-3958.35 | 1.32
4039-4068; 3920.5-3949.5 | 1.63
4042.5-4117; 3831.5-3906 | 1.31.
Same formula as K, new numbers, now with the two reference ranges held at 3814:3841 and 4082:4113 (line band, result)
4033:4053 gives -0.11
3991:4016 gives -0.17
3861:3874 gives -0.23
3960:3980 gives 0.24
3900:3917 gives -0.18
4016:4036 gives -0.12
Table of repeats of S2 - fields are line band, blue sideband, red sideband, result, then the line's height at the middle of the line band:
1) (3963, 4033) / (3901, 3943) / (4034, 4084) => -1.2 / 22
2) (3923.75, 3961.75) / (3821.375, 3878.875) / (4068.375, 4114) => 7.1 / 21.5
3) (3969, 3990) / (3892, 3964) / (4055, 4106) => 0.8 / 21.1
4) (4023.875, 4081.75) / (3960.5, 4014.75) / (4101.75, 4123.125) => -3.8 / 23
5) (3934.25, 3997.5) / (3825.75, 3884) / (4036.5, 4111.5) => 7.5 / 22.1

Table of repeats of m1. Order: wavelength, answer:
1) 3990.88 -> 23.46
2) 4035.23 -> 24.32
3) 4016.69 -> 24.69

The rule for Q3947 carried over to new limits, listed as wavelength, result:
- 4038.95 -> 24.98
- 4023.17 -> 24.88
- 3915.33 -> 23.72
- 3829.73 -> 16.67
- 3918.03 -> 22.9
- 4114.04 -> 26.16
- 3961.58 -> 19.21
